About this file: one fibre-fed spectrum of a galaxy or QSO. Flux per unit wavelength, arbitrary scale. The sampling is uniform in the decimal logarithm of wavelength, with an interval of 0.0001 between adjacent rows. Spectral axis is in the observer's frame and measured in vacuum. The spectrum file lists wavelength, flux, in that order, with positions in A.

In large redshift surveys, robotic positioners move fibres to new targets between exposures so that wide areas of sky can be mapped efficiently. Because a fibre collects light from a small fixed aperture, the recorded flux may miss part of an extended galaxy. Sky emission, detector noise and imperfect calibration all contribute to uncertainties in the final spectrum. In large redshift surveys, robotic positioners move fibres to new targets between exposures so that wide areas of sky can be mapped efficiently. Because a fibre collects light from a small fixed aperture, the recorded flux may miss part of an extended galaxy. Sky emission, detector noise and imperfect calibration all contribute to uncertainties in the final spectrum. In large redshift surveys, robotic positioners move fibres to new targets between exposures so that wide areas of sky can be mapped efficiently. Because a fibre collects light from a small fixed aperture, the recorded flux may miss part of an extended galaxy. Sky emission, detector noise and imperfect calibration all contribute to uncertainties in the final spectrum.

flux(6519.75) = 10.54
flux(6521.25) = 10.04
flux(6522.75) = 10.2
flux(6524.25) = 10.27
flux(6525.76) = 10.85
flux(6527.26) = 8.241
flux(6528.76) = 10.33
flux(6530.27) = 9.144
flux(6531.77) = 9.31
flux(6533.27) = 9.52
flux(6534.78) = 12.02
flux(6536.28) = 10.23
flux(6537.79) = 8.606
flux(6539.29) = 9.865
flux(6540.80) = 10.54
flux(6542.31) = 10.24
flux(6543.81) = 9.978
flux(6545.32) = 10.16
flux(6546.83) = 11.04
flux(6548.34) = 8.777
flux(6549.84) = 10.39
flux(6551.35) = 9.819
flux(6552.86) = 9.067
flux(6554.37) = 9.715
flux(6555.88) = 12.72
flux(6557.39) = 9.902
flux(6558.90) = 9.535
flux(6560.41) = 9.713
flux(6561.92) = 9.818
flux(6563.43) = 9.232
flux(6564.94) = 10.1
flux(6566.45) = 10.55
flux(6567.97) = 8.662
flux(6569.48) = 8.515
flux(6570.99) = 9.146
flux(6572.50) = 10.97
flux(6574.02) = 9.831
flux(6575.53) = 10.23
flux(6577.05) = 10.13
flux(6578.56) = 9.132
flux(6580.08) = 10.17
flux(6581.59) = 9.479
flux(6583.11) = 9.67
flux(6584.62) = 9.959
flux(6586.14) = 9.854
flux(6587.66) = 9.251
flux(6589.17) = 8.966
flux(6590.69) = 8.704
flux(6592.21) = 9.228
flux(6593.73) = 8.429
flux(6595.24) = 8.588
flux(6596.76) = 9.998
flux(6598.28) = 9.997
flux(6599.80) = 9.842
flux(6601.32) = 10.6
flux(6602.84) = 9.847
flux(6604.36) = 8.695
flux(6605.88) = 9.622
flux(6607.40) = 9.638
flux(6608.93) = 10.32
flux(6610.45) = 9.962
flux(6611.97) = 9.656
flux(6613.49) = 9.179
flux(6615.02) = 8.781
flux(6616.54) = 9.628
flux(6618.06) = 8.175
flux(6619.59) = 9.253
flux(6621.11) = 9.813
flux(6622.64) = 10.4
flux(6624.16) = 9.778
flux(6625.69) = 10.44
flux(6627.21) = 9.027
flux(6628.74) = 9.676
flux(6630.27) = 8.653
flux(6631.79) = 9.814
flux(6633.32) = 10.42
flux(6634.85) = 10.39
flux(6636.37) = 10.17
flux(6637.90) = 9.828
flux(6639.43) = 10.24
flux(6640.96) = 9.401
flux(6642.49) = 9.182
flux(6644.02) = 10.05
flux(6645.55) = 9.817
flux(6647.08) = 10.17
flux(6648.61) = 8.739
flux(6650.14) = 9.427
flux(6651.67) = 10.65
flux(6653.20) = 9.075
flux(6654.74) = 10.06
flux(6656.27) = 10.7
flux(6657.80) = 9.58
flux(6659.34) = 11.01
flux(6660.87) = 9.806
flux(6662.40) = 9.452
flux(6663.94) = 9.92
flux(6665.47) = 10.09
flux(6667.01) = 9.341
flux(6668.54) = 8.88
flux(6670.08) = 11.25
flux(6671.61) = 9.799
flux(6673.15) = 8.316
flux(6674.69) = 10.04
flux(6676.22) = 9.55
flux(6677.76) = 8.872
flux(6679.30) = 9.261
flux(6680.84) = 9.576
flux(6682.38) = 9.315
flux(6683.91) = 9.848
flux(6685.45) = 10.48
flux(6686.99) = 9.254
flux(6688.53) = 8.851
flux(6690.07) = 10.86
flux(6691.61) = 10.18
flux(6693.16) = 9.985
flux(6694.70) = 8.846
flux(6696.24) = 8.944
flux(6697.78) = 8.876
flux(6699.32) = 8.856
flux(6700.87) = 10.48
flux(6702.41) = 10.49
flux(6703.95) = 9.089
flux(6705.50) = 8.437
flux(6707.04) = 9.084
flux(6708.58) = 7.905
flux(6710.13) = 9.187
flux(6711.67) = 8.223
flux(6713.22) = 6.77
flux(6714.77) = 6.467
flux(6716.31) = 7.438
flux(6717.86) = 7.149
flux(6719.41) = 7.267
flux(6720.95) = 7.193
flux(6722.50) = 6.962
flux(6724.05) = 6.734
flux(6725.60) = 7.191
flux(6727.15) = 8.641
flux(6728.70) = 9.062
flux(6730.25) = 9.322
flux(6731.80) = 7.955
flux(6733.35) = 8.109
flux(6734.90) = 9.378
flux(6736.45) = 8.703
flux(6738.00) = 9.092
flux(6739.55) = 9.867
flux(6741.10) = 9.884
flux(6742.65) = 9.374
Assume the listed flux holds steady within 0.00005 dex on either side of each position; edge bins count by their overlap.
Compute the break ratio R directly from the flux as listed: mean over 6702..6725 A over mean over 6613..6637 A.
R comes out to 0.8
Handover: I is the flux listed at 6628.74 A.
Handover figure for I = 9.676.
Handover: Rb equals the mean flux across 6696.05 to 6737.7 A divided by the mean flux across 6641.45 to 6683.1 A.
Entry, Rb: 0.9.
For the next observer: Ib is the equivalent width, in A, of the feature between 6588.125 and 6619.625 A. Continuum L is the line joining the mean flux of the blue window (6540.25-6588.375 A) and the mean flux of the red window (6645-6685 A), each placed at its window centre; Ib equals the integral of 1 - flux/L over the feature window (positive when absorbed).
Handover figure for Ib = 1.4 A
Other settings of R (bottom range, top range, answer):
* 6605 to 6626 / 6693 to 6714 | 0.93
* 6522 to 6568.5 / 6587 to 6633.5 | 0.95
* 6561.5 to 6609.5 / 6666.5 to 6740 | 0.92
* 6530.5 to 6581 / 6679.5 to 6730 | 0.88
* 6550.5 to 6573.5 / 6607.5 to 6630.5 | 0.97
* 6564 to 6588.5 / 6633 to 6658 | 1.02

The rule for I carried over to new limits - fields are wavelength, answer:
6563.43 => 9.232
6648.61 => 8.739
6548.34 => 8.777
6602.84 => 9.847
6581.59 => 9.479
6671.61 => 9.799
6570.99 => 9.146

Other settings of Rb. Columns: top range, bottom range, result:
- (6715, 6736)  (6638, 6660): 0.80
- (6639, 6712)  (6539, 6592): 0.98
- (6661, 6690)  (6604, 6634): 1.00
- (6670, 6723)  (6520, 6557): 0.89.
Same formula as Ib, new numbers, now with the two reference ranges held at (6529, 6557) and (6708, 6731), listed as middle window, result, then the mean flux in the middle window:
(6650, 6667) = -2.9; 9.97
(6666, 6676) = -1.5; 9.61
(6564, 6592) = -0.1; 9.62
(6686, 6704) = -3.5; 9.59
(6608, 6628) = -1.1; 9.57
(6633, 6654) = -2.6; 9.81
